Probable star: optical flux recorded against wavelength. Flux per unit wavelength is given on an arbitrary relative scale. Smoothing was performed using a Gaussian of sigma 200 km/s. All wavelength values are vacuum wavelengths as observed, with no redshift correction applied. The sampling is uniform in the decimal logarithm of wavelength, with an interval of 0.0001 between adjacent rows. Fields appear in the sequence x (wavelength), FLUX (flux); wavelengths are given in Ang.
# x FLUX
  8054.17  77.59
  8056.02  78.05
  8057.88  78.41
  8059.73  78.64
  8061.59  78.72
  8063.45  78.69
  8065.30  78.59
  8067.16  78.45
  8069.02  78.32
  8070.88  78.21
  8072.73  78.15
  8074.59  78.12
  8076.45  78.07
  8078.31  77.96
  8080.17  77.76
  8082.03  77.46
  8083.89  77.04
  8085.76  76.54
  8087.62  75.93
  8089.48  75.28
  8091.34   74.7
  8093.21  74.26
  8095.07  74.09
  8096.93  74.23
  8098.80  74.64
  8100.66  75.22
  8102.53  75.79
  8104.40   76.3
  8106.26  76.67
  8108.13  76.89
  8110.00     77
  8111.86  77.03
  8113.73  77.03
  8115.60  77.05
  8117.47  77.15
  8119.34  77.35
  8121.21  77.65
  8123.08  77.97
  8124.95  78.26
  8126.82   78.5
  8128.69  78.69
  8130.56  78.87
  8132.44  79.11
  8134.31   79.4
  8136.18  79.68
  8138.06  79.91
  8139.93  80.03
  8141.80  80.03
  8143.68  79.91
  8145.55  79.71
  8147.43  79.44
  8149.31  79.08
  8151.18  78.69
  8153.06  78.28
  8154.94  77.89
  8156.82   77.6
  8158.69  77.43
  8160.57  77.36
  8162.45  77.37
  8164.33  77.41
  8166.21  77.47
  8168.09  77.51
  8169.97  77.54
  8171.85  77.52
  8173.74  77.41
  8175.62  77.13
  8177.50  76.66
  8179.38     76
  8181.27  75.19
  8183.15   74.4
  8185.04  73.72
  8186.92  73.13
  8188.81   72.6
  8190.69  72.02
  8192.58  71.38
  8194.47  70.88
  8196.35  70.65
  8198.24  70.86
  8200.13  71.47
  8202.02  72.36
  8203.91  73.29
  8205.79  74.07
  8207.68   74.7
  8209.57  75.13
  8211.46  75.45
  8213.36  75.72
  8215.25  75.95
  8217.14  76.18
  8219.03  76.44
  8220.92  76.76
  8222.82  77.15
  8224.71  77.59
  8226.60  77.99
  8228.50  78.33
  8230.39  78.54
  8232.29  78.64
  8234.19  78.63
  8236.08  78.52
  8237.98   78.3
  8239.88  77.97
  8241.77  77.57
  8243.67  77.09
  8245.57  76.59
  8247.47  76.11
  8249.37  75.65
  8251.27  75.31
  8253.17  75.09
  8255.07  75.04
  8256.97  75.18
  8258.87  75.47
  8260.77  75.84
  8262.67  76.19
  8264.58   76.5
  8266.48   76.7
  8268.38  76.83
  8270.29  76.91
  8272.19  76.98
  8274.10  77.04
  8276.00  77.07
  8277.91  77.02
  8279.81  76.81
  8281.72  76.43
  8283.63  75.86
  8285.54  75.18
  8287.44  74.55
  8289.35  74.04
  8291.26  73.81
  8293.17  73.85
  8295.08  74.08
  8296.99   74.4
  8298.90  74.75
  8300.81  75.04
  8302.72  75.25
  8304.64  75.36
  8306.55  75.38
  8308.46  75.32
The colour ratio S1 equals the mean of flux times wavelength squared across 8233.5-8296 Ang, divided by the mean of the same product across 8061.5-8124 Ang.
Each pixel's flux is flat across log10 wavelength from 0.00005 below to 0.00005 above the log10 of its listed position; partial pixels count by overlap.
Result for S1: 1.03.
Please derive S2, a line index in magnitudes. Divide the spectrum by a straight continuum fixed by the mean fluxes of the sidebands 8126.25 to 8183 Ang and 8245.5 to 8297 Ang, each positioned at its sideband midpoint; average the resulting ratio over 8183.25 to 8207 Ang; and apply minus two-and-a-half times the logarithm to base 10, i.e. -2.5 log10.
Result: 0.07 mag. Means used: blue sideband 78.2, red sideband 75.7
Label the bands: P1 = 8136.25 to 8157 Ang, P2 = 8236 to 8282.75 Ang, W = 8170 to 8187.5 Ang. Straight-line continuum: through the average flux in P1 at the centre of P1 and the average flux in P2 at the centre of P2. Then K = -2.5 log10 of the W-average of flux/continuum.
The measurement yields 0.04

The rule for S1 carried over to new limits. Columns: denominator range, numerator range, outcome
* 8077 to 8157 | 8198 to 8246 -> 1.01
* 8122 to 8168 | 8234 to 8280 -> 1.00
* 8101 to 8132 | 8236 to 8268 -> 1.02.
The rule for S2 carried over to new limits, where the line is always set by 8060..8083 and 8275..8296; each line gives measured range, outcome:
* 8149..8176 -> -0.01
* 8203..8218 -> 0.02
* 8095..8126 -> 0.02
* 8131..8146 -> -0.03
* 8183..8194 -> 0.06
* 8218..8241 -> -0.03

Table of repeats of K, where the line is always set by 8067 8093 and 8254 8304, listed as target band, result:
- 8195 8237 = 0.01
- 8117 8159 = -0.03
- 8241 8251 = -0.01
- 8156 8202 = 0.02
